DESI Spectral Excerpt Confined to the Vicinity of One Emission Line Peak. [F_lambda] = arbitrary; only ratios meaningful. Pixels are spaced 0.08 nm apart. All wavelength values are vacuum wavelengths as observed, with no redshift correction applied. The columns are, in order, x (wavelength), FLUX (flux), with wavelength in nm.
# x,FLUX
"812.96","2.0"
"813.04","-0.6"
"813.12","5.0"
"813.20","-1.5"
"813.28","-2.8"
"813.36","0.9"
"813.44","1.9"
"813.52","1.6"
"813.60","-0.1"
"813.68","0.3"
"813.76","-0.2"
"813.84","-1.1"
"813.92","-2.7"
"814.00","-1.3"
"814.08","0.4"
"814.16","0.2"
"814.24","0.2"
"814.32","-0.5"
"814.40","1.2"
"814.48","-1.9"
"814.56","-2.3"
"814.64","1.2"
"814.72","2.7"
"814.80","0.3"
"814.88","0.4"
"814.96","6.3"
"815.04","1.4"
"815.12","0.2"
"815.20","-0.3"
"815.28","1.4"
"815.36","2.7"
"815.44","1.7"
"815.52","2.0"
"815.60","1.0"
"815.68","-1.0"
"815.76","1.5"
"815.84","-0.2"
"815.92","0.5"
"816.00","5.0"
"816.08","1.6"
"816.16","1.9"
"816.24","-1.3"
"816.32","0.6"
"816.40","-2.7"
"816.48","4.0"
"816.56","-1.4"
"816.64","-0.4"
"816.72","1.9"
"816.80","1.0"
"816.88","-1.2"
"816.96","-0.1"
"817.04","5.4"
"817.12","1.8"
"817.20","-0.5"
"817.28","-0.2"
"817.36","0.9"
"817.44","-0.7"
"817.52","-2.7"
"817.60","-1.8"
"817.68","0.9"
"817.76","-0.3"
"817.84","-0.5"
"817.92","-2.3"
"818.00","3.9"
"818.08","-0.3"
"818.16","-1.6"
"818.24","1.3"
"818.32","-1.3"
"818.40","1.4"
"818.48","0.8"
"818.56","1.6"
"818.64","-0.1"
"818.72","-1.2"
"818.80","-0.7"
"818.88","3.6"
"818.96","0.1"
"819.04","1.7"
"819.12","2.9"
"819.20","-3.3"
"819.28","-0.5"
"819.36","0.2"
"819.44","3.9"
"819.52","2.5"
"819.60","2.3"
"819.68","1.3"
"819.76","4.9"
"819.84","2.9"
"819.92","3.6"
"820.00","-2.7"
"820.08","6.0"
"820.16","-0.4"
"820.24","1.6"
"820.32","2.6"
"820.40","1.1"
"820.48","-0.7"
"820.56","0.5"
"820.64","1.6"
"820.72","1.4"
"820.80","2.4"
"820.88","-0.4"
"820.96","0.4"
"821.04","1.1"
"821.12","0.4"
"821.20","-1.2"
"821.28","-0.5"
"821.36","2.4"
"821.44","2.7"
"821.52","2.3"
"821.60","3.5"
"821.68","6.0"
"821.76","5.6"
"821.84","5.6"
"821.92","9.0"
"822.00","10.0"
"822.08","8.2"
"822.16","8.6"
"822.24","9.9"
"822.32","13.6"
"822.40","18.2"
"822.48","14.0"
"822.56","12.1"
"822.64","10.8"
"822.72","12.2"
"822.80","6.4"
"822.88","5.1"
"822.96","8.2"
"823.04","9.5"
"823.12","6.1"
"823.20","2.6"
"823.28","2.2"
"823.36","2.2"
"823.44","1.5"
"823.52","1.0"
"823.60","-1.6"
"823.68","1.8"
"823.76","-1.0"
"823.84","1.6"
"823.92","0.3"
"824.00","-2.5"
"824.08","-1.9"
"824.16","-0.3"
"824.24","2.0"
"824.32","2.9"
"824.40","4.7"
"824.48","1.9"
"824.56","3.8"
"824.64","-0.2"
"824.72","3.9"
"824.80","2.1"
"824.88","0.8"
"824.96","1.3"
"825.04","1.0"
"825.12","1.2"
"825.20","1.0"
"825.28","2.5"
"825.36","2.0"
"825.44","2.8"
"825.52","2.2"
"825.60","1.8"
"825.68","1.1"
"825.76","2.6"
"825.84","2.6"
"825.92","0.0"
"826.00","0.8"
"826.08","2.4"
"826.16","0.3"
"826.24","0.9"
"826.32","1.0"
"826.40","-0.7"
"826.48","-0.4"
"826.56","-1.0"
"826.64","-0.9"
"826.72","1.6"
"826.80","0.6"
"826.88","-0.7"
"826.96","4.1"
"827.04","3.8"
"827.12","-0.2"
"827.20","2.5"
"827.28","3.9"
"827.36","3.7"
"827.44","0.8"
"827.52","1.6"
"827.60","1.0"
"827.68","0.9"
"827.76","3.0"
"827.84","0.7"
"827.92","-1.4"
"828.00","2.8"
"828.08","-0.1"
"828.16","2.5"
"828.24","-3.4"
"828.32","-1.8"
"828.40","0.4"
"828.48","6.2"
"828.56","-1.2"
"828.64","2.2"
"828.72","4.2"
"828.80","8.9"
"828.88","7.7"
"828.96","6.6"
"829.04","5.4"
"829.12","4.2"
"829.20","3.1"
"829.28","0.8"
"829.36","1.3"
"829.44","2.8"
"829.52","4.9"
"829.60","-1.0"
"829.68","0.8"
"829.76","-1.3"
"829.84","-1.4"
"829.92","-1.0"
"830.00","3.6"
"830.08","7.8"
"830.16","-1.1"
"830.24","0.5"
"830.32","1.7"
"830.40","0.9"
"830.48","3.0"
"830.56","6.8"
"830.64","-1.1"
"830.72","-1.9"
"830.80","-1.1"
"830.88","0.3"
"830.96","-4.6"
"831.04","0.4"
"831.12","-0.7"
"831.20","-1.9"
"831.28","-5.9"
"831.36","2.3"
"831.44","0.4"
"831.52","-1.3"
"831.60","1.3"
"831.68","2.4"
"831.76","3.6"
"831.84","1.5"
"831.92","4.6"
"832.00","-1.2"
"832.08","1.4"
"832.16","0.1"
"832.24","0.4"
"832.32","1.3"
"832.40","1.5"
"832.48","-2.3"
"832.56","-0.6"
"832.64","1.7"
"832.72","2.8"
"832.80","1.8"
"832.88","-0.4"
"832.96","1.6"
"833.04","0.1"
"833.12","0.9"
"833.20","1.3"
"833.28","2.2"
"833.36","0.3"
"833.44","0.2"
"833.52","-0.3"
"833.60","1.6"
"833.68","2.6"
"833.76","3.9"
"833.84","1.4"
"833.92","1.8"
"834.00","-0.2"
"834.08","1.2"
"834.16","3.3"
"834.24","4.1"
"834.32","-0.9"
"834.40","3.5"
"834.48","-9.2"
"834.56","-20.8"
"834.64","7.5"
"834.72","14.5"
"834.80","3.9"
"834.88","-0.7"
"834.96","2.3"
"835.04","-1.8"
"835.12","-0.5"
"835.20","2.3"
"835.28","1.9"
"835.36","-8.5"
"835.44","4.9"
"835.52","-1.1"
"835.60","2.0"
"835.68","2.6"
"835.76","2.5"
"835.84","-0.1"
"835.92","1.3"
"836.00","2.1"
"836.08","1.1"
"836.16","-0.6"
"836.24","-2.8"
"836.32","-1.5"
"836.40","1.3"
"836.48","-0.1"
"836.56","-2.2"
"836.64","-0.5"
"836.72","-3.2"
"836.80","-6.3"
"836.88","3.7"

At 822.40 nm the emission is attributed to [O II]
